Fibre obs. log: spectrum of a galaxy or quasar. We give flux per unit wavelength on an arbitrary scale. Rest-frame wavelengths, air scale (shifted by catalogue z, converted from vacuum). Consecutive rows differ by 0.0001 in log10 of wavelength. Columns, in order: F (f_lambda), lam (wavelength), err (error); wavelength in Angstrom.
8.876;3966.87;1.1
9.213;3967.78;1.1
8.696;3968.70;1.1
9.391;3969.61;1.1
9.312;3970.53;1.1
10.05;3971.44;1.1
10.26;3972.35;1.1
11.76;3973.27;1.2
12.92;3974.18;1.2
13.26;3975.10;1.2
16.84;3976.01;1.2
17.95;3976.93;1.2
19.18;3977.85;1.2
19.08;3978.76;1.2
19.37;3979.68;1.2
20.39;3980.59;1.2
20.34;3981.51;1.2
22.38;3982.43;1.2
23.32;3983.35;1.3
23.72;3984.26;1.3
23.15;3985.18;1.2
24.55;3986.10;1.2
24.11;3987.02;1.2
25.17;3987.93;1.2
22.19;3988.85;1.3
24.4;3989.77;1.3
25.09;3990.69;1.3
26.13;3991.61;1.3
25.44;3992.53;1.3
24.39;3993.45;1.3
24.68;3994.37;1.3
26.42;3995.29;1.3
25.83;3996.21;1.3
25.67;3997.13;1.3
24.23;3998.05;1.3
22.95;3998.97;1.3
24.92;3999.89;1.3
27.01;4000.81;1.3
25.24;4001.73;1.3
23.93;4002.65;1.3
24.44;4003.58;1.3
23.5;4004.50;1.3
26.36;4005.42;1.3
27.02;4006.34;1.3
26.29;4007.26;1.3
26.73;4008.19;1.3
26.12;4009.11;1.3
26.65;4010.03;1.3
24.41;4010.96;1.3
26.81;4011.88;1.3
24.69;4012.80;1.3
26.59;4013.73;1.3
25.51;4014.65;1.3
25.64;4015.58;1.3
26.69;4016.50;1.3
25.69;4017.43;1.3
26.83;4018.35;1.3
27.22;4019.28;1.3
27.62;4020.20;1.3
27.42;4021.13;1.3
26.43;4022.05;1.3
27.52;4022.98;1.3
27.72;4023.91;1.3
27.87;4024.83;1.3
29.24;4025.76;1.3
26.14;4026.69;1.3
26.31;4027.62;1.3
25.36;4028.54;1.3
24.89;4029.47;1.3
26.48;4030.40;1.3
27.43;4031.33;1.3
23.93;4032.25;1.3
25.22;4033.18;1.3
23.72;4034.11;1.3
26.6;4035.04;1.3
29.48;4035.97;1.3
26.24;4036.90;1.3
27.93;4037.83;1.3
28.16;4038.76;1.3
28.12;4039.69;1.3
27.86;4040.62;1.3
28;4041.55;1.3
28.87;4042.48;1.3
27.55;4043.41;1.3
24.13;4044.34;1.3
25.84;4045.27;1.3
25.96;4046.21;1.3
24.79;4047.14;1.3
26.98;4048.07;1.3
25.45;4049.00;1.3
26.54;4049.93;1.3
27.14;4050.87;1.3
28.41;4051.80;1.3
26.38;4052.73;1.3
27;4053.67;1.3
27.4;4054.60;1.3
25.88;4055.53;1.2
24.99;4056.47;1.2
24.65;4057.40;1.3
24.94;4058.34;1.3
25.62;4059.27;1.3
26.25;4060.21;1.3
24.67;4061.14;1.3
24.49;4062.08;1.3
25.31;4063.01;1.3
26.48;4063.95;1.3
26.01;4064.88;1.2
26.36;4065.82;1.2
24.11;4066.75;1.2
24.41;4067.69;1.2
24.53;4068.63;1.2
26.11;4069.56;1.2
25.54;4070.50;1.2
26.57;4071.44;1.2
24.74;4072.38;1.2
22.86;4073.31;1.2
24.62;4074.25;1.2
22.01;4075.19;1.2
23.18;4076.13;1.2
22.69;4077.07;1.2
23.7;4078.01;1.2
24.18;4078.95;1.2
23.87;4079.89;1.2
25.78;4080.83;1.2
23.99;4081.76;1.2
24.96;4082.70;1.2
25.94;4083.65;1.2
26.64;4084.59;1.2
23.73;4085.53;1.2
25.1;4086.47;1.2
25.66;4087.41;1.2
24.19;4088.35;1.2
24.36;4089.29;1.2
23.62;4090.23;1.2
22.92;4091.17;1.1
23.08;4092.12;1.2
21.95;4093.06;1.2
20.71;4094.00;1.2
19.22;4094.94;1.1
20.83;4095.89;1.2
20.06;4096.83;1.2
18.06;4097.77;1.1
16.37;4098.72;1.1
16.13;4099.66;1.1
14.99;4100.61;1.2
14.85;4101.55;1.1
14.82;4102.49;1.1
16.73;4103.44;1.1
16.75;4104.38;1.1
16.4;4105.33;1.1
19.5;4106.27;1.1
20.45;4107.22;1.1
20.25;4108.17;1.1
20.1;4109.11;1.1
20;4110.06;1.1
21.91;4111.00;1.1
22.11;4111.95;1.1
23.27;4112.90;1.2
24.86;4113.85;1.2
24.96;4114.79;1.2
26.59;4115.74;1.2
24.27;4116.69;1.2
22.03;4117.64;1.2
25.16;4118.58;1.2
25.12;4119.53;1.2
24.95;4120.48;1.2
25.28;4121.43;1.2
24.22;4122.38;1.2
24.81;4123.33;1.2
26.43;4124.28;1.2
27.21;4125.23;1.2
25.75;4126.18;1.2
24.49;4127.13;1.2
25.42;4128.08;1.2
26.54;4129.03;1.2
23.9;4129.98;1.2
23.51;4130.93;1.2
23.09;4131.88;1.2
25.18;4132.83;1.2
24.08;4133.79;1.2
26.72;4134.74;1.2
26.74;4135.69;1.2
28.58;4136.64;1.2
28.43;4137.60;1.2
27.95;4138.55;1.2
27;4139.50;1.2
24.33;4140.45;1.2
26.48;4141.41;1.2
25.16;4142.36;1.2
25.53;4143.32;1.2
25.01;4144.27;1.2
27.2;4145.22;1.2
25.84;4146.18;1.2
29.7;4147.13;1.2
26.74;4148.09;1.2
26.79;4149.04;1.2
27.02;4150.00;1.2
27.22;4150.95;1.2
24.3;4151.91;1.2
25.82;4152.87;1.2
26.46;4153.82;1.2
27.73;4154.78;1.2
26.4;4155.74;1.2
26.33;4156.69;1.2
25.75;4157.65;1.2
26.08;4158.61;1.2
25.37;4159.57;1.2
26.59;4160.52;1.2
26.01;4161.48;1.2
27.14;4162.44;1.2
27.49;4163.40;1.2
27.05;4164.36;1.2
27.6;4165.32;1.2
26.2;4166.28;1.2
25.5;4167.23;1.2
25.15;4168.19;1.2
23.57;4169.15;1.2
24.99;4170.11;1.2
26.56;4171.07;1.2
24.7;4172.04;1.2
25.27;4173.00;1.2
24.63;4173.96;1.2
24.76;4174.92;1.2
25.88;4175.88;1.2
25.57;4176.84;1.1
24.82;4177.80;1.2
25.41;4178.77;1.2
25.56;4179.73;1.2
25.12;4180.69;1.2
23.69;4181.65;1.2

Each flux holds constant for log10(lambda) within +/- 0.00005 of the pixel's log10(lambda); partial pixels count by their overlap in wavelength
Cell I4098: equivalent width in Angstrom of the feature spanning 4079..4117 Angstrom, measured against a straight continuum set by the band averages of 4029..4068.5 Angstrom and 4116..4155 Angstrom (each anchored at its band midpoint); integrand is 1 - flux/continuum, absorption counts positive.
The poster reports 6.5 Angstrom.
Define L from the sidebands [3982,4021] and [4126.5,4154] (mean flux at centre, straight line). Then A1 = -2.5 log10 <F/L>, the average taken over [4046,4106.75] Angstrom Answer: 0.10 mag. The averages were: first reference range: 25.3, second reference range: 26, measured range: 23.4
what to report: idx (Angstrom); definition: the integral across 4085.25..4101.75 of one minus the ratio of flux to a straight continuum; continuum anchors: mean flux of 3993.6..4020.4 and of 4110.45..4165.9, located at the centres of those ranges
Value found 3.1 Angstrom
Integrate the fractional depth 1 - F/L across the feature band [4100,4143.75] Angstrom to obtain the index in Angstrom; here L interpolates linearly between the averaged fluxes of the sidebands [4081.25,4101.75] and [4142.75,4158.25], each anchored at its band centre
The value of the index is 1.6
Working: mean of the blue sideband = 21.8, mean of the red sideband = 26.5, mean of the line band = 23.4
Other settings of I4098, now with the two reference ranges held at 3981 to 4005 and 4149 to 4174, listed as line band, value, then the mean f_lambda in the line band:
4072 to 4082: 0.57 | 23.8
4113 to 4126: 0.31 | 25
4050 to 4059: -0.48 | 26.3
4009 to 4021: -0.81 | 26.2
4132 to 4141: -0.21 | 26.4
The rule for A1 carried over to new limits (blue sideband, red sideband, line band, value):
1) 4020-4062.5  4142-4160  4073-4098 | 0.14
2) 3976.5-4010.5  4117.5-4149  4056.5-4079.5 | 0.01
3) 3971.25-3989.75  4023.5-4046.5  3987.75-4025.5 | -0.13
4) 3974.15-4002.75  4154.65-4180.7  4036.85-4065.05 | -0.11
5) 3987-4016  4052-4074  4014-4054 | -0.05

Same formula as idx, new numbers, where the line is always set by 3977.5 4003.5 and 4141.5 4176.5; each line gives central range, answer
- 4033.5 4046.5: -1.4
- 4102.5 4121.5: 2.7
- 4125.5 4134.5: 0.3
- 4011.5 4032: -2.1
